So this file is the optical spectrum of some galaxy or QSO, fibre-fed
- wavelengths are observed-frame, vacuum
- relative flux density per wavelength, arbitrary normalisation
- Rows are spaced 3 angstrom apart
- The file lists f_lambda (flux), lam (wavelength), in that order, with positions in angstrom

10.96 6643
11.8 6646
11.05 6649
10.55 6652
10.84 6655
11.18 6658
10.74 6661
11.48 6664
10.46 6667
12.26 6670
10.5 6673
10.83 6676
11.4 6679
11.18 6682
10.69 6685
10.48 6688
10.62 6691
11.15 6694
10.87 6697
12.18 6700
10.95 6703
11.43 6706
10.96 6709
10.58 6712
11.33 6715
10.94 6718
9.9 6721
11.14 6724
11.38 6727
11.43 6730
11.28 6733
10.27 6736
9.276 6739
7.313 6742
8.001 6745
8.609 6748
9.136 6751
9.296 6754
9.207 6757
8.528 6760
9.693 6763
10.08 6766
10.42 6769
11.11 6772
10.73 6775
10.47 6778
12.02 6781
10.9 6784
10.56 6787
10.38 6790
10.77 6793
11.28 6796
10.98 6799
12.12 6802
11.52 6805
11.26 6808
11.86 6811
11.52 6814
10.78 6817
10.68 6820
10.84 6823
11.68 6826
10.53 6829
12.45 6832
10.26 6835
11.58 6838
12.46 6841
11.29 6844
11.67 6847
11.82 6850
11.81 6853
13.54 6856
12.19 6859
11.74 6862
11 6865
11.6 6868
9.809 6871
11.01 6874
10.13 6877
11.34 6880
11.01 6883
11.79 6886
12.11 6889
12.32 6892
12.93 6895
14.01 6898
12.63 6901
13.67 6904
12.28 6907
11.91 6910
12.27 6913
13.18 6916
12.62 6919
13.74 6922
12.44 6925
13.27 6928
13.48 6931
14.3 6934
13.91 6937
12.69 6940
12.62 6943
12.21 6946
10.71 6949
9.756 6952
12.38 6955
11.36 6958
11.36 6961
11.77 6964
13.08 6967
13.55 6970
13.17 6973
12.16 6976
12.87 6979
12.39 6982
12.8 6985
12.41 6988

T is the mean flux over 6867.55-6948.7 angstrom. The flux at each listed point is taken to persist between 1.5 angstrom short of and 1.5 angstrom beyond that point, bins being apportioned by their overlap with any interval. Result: 12.4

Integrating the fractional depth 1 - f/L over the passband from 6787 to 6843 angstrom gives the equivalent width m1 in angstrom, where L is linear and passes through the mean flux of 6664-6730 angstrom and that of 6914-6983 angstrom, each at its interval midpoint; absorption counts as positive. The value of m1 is 2.4 angstrom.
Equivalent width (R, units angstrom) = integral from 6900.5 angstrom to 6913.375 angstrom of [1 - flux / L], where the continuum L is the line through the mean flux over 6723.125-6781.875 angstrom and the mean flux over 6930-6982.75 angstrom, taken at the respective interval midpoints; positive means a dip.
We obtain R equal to -0.8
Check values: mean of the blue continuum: 9.94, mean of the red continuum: 12.4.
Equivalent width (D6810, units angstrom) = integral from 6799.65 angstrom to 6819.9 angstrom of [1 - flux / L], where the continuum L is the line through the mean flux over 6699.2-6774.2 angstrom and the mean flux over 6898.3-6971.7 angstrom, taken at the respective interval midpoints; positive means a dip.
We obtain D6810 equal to -0.7 angstrom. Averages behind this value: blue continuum 10.2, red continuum 12.6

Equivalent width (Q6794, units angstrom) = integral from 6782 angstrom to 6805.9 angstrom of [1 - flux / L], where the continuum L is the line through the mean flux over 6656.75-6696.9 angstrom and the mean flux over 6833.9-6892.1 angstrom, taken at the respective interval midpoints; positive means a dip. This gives 0.5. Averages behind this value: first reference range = 11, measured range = 11.1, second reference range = 11.5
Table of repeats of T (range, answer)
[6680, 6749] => 10.5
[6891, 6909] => 13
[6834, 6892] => 11.5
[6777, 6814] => 11.2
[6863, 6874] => 10.9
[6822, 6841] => 11.3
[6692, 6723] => 11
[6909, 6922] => 12.7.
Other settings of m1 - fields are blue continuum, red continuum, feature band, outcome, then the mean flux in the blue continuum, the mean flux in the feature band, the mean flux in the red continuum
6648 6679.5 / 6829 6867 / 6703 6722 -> 0.5 angstrom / 11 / 10.9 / 11.8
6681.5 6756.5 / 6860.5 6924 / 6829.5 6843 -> -0.1 angstrom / 10.4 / 11.6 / 12.1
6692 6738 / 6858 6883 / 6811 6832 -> -0.2 angstrom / 11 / 11.2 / 11.1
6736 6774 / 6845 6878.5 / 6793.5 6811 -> -2.0 angstrom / 9.28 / 11.4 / 11.5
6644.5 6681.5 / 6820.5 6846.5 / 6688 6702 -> 0.0 angstrom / 11.1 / 11.1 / 11.4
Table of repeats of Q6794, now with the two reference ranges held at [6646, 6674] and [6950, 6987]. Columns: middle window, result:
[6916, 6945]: -2.76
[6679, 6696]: 0.43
